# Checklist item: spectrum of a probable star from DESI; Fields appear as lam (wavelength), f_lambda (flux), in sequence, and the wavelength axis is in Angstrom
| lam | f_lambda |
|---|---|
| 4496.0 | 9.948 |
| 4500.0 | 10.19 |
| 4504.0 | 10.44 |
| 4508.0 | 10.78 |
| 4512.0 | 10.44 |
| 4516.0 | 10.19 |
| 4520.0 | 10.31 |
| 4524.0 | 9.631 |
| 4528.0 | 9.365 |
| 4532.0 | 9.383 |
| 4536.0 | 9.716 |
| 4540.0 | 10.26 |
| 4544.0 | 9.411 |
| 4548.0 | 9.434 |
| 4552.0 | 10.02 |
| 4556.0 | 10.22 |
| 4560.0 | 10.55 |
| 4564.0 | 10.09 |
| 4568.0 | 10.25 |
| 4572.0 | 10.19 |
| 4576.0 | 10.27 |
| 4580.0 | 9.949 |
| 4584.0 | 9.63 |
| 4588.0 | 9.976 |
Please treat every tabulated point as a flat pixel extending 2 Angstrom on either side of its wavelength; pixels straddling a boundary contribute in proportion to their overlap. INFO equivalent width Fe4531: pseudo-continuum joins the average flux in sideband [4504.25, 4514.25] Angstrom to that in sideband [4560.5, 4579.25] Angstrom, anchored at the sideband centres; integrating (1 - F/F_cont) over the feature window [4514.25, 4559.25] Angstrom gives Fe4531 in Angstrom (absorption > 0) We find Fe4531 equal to 2.5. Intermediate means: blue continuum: 10.6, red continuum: 10.2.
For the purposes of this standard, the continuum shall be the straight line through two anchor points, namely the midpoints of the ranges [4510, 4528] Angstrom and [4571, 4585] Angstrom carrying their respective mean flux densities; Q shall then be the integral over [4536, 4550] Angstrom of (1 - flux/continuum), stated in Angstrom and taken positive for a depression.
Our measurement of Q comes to 0.5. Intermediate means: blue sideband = 10.1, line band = 9.7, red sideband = 10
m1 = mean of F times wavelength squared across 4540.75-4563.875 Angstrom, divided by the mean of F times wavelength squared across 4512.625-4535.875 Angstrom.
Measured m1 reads 1.03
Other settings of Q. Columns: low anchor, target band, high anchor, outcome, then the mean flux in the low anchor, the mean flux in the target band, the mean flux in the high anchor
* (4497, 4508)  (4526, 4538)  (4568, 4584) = 0.9 Angstrom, 10.4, 9.49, 10.1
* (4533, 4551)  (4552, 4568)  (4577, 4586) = -0.8 Angstrom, 9.7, 10.2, 9.84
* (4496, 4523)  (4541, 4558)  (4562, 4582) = 0.7 Angstrom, 10.3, 9.8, 10.1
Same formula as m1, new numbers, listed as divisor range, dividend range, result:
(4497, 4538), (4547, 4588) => 1.03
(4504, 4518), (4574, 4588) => 0.98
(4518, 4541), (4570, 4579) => 1.07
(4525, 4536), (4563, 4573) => 1.09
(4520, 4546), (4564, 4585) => 1.06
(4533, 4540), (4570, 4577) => 1.06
